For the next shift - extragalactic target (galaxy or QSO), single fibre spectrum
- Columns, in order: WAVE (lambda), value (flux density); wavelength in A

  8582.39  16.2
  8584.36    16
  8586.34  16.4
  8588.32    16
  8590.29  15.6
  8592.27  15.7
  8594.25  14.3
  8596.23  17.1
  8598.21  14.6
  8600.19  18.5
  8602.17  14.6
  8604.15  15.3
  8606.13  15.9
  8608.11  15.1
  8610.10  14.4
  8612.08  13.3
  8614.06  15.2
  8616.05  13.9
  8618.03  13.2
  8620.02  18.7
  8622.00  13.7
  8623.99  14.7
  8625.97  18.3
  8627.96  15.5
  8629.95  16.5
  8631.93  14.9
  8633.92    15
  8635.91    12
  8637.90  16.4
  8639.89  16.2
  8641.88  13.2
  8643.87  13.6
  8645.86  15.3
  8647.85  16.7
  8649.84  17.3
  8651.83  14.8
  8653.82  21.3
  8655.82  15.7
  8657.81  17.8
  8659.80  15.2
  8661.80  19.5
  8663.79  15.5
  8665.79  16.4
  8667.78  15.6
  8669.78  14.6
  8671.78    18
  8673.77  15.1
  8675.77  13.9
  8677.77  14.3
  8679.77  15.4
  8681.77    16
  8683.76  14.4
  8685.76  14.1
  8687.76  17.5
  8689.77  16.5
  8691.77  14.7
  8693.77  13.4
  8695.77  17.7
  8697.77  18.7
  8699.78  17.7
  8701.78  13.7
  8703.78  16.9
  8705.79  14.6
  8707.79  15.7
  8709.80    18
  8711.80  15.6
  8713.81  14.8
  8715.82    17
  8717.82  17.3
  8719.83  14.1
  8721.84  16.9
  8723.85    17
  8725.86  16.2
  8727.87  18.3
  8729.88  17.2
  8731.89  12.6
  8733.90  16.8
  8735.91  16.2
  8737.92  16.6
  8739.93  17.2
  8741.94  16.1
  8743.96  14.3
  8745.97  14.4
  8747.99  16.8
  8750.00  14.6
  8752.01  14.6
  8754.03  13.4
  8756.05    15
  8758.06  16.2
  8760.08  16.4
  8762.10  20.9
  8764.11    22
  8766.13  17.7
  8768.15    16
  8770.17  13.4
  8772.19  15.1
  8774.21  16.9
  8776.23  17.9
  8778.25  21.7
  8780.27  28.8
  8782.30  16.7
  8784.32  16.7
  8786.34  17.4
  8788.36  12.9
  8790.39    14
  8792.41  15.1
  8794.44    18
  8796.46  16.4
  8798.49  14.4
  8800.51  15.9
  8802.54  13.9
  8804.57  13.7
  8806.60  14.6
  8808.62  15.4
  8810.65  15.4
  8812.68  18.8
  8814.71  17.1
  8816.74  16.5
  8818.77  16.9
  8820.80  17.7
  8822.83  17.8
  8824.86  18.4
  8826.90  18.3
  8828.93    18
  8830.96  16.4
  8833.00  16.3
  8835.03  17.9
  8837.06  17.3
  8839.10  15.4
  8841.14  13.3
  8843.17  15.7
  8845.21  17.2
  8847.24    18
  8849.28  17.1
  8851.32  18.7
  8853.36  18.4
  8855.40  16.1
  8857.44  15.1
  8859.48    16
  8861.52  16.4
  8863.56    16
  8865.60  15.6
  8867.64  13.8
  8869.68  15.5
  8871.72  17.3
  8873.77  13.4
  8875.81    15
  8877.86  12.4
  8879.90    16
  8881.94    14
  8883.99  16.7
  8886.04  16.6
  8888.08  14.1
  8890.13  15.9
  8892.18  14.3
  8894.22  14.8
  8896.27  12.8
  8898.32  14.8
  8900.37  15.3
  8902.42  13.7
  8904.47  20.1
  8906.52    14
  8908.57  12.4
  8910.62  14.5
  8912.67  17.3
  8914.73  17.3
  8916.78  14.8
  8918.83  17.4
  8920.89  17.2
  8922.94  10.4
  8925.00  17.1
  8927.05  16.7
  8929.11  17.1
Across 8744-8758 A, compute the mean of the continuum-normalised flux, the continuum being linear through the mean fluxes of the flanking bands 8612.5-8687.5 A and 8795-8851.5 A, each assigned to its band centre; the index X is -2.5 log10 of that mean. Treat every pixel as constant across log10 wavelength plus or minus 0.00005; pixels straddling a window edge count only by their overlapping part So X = 0.09 mag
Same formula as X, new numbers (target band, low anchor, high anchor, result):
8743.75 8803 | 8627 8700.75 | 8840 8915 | -0.06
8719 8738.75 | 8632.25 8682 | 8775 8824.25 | 0.01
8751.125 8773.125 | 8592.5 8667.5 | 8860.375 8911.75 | -0.08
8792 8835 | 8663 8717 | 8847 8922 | -0.05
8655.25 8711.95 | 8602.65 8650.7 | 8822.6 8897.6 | -0.04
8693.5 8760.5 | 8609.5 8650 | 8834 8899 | -0.04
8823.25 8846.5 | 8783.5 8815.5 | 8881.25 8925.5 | -0.09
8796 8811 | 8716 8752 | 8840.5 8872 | 0.09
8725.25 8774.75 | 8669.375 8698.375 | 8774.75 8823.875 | 0.01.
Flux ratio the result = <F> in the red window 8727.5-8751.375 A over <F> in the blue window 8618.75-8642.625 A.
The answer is 1.03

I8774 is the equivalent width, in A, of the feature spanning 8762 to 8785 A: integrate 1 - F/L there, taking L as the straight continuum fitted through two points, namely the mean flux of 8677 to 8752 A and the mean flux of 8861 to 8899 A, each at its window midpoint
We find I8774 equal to -4.4 A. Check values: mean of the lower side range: 15.9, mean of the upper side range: 15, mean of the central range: 18.6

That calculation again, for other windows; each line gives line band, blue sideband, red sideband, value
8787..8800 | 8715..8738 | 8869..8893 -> 0.5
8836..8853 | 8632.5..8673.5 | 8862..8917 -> -1.5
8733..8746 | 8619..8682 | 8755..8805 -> 0.4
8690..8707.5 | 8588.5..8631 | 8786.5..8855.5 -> -0.1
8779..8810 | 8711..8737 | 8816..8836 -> 1.3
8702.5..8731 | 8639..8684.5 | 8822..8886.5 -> -0.6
